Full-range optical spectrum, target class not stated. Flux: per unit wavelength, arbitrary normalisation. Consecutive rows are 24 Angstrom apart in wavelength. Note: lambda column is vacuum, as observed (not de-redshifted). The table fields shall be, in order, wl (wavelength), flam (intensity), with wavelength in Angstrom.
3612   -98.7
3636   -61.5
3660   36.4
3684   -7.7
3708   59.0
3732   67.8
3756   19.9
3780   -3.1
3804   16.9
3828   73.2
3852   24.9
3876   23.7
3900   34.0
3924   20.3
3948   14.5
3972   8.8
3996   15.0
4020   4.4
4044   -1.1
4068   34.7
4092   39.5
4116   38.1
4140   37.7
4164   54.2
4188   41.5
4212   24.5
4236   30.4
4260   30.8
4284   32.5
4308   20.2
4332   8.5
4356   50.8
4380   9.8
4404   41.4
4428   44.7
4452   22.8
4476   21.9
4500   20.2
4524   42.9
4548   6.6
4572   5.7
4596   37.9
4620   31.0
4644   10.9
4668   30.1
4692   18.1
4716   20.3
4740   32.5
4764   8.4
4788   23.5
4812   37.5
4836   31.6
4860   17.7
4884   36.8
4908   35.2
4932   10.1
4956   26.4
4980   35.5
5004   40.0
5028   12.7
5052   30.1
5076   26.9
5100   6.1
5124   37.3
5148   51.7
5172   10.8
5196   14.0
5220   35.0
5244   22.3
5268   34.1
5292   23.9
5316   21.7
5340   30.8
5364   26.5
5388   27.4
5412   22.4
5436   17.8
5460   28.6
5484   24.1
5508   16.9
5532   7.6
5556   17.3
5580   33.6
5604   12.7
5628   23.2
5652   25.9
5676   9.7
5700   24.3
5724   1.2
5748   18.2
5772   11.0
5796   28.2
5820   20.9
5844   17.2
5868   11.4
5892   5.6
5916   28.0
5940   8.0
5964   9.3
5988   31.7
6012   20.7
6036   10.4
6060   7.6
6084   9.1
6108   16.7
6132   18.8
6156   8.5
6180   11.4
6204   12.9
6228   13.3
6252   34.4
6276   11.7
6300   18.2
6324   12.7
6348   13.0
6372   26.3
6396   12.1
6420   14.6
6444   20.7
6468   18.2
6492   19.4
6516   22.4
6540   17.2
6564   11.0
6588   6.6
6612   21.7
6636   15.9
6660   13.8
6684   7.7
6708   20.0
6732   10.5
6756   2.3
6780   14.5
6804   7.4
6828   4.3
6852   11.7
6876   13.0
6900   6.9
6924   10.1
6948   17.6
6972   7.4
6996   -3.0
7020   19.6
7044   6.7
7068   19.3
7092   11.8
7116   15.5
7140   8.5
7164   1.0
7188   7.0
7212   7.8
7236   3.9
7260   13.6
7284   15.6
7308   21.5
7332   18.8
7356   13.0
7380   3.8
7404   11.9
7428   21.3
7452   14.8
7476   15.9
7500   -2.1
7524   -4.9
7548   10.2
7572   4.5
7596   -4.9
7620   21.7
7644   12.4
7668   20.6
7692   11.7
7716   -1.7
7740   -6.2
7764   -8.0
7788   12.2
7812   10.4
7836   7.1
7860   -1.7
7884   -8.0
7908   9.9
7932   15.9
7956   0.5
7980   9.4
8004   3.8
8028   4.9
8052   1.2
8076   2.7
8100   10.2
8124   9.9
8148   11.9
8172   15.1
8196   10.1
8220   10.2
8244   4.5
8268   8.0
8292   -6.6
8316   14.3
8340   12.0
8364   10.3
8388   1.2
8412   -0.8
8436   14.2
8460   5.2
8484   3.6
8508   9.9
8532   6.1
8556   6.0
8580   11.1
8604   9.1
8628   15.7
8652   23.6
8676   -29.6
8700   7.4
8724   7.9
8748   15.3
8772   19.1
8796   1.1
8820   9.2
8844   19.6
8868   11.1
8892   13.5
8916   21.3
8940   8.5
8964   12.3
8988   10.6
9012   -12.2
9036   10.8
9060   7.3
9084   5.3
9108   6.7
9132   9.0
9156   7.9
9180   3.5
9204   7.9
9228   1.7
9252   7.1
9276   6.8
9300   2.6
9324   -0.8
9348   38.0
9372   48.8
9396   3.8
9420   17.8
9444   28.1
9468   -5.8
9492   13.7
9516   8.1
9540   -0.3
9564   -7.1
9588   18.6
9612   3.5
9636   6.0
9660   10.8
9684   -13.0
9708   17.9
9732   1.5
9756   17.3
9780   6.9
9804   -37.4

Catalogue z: 1.51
